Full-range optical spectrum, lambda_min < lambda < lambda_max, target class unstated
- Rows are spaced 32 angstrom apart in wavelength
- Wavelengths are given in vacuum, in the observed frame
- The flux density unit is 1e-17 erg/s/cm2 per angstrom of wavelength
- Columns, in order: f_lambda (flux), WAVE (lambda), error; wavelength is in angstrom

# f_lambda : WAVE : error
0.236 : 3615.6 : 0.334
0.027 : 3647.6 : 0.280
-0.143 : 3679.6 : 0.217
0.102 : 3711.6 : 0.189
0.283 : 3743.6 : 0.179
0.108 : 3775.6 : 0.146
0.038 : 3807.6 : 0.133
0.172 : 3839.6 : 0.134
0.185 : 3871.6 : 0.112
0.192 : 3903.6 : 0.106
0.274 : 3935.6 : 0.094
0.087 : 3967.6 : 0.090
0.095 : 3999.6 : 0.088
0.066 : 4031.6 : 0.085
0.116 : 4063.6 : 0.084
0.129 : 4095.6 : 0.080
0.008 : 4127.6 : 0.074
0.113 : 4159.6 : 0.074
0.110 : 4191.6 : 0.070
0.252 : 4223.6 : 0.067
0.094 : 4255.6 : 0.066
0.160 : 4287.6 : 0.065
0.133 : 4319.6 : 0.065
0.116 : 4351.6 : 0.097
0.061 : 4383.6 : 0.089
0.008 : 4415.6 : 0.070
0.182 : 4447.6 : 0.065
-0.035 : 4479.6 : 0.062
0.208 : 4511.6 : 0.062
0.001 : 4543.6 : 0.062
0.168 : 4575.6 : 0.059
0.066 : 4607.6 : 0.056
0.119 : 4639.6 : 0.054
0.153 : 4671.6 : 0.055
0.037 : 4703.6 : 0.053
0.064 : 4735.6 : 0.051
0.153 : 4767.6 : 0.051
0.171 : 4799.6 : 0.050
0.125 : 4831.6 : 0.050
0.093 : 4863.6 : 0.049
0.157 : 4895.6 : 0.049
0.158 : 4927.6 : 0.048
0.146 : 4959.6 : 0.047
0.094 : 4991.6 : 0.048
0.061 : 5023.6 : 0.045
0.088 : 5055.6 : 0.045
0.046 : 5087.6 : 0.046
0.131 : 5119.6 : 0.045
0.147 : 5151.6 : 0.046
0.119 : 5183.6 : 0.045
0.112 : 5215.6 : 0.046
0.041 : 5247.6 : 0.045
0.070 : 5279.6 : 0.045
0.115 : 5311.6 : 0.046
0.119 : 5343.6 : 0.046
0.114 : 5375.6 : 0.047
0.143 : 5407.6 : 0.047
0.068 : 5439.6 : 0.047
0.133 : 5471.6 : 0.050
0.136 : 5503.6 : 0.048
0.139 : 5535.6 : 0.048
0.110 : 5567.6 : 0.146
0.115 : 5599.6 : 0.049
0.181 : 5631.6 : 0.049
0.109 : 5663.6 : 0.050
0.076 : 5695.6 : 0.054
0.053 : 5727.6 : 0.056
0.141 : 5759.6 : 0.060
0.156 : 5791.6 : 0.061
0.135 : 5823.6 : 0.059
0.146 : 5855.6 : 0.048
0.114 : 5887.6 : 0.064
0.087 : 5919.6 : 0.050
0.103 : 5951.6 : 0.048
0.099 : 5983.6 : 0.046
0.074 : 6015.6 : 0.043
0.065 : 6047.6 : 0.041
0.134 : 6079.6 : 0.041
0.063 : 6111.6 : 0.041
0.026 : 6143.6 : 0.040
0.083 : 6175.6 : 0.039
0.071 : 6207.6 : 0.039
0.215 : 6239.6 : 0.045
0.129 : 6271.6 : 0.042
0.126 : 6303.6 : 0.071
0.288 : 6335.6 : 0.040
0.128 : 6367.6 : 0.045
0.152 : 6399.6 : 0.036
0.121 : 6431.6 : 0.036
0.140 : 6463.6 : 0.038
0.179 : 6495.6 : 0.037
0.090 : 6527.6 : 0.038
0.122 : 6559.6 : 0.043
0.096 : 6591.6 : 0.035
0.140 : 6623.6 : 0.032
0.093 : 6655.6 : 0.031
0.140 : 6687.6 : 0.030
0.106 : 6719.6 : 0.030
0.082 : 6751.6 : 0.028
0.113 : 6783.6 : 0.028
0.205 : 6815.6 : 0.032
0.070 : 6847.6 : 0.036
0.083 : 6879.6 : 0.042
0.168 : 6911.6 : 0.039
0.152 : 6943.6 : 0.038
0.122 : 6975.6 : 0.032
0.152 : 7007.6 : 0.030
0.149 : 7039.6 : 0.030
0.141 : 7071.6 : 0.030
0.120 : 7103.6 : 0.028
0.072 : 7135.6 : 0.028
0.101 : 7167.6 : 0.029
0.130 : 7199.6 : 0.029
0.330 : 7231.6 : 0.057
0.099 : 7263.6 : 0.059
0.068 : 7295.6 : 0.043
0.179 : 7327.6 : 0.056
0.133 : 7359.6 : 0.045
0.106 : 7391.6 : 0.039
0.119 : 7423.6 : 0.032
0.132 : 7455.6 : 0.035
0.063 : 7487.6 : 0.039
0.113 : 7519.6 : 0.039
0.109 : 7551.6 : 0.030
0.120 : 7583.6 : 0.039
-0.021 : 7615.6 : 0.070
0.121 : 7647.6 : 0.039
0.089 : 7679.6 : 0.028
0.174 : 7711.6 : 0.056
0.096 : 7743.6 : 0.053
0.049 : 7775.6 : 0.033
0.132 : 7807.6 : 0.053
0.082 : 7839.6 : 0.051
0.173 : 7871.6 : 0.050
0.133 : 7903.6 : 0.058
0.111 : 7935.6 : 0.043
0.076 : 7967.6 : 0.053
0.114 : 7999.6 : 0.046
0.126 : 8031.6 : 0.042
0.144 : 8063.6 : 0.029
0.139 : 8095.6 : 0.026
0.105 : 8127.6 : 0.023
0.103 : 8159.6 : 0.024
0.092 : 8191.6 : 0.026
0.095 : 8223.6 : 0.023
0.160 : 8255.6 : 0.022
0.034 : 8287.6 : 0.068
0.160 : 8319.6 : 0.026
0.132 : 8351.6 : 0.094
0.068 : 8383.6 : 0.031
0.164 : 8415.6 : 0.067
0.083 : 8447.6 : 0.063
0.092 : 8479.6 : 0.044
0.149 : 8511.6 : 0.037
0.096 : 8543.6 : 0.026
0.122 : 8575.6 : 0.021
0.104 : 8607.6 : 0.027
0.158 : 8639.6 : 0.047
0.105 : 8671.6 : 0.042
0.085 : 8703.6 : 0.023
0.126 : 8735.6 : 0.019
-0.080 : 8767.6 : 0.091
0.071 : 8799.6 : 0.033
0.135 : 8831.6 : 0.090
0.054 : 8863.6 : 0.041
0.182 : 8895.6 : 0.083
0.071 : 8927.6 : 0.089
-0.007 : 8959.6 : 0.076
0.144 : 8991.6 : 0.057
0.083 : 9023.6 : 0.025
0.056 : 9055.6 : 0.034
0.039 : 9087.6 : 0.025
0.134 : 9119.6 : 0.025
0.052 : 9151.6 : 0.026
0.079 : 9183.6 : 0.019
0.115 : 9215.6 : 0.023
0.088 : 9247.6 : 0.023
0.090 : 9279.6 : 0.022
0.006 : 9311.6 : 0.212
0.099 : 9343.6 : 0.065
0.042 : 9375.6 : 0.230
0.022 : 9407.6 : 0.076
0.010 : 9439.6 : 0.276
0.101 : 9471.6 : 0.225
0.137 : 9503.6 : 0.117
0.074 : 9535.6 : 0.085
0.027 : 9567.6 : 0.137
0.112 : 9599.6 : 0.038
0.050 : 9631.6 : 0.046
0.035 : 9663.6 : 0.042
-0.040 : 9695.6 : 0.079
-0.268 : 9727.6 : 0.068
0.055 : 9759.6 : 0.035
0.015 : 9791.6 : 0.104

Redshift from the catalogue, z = 0.696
